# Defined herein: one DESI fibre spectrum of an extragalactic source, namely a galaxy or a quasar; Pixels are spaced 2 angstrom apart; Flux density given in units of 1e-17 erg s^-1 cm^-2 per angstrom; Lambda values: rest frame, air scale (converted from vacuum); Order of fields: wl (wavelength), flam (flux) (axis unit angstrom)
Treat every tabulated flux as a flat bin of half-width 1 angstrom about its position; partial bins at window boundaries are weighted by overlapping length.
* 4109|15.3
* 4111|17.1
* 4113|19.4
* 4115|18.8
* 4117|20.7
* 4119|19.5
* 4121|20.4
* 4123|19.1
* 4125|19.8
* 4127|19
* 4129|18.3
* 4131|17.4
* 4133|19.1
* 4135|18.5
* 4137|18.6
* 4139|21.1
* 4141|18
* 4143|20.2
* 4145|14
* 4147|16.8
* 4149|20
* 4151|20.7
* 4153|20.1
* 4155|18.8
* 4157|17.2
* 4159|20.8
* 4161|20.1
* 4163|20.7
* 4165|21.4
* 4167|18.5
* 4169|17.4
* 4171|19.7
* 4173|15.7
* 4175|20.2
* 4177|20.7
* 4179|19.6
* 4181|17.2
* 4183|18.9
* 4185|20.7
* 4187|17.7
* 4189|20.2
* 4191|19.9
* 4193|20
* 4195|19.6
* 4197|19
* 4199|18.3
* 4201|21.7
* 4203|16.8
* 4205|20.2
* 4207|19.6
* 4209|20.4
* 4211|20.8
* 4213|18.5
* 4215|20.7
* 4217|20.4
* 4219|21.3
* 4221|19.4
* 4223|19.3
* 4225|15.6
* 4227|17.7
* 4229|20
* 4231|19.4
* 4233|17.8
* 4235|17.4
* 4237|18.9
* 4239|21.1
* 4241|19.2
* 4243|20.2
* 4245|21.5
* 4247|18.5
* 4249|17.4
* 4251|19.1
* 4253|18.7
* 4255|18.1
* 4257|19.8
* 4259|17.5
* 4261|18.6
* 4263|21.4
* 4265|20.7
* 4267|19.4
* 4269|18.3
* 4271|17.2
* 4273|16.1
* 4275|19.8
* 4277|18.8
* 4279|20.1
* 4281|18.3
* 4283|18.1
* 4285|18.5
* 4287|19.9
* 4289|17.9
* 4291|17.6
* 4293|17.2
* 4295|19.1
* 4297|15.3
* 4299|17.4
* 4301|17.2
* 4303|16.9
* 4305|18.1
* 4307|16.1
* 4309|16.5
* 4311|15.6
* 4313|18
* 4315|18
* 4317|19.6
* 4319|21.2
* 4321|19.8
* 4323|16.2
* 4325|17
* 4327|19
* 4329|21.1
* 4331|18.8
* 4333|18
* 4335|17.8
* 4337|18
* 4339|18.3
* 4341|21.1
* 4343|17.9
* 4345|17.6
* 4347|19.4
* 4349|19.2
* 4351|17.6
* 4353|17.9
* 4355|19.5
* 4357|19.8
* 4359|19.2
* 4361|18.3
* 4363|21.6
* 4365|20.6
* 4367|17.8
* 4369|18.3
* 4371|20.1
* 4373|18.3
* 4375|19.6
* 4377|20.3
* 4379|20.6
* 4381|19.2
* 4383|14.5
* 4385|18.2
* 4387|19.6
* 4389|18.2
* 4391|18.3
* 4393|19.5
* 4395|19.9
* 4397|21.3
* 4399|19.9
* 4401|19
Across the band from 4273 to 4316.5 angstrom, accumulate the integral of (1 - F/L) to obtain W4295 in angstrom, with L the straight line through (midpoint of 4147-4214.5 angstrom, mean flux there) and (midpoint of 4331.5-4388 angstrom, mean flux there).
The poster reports 2.9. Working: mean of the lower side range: 19.4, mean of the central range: 17.8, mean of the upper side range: 18.9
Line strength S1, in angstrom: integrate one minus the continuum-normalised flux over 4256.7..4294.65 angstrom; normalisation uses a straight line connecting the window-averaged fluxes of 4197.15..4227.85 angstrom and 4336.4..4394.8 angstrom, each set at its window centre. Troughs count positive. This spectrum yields 1.02 angstrom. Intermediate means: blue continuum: 19.4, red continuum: 18.9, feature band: 18.7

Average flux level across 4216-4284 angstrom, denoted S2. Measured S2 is 19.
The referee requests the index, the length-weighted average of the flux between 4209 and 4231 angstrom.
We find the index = 19.4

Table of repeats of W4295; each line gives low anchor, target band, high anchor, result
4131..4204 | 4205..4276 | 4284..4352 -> -2.0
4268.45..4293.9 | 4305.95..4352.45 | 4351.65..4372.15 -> 1.3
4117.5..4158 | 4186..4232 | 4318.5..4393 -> -1.4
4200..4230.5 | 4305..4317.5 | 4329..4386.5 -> 1.2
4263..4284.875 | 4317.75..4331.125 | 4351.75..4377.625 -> 0.0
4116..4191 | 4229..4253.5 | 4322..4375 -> -0.2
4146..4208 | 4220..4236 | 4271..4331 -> 0.4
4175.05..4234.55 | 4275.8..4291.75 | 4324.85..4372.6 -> 0.4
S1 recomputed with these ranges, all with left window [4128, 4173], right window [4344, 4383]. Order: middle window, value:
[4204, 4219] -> -1.0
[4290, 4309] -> 1.9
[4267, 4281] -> 0.4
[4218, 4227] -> 0.1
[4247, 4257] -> 0.3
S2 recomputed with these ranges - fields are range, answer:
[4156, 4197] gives 19.3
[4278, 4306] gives 18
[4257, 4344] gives 18.3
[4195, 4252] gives 19.3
